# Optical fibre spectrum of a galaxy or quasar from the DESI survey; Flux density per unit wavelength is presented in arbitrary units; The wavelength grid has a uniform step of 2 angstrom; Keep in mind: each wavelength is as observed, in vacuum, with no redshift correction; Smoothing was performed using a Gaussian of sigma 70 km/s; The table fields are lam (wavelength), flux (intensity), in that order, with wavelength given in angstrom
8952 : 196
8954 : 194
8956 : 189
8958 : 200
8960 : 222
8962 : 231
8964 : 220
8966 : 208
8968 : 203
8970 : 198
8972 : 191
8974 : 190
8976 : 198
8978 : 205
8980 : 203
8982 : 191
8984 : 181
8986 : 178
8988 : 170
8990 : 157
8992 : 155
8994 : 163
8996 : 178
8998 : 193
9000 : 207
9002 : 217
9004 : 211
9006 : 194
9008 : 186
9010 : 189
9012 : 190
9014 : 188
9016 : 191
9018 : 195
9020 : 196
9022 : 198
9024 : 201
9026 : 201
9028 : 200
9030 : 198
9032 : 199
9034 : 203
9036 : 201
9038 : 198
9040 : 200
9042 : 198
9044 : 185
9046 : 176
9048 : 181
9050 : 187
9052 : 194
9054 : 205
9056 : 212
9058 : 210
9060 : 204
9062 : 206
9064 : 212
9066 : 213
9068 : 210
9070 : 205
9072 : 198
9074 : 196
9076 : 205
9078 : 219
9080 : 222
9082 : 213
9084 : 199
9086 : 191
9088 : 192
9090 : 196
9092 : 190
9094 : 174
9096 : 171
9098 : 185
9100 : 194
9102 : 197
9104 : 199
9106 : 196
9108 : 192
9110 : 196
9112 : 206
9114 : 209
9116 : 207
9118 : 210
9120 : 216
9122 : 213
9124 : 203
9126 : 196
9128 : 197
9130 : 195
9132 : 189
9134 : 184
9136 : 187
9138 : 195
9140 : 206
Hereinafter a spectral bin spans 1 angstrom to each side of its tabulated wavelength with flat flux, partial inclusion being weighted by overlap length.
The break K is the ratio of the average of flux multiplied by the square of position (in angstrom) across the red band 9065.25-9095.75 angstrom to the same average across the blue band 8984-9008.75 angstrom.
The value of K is 1.11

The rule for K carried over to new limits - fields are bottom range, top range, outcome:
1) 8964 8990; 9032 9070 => 1.05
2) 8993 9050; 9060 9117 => 1.05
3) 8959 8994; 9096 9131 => 1.07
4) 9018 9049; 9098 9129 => 1.05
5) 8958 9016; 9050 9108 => 1.05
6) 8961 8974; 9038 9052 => 0.93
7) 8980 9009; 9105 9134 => 1.12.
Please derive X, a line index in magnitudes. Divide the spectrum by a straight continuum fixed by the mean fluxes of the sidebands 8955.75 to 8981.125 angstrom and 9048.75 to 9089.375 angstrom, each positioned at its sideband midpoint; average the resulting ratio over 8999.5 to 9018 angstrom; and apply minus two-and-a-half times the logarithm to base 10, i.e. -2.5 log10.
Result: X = 0.044 mag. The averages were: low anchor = 205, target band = 197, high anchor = 204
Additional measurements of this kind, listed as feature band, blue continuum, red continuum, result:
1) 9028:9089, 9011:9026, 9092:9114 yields -0.043 mag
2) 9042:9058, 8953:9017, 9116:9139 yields 0.017 mag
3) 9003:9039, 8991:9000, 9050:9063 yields -0.051 mag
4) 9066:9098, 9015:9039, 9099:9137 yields 0.001 mag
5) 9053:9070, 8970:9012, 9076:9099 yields -0.080 mag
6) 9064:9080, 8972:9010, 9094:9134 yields -0.074 mag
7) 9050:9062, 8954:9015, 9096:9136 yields -0.041 mag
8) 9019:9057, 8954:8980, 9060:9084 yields 0.057 mag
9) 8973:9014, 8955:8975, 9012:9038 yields 0.076 mag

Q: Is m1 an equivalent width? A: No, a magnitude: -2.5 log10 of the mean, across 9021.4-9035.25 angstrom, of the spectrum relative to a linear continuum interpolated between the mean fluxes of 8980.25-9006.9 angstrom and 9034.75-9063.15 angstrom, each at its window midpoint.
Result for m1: -0.04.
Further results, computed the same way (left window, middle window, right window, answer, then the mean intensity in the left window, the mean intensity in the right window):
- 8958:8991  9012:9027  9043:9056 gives -0.02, 197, 190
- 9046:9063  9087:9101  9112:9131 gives 0.09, 198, 205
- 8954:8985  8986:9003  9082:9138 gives 0.12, 202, 196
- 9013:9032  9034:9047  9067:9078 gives 0.03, 197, 204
